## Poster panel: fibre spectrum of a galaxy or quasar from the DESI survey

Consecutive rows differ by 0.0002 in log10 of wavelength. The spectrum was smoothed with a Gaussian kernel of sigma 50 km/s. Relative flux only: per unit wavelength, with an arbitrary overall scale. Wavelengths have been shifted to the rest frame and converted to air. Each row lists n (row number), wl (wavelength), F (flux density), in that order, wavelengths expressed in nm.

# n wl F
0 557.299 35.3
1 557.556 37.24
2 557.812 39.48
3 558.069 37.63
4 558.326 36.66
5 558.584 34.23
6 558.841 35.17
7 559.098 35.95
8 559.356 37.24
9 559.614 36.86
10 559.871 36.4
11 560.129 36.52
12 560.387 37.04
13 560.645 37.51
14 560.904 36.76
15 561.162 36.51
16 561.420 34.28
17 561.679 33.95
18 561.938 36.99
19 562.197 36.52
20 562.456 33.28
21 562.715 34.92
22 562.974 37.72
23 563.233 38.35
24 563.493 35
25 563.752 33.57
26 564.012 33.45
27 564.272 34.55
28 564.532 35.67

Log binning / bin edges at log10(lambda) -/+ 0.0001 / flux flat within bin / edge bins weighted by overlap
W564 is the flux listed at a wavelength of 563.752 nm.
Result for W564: 33.57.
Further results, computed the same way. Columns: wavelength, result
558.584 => 34.23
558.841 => 35.17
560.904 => 36.76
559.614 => 36.86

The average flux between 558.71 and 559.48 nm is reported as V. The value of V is 36.1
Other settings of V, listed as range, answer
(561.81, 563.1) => 35.9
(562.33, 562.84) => 34.1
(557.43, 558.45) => 37.8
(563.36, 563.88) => 34.3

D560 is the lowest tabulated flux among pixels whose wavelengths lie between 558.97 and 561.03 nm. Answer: 35.95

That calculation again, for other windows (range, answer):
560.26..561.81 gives 33.95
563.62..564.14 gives 33.45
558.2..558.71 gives 34.23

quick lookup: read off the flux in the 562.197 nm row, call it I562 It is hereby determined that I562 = 36.52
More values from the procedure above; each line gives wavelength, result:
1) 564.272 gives 34.55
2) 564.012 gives 33.45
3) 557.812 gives 39.48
